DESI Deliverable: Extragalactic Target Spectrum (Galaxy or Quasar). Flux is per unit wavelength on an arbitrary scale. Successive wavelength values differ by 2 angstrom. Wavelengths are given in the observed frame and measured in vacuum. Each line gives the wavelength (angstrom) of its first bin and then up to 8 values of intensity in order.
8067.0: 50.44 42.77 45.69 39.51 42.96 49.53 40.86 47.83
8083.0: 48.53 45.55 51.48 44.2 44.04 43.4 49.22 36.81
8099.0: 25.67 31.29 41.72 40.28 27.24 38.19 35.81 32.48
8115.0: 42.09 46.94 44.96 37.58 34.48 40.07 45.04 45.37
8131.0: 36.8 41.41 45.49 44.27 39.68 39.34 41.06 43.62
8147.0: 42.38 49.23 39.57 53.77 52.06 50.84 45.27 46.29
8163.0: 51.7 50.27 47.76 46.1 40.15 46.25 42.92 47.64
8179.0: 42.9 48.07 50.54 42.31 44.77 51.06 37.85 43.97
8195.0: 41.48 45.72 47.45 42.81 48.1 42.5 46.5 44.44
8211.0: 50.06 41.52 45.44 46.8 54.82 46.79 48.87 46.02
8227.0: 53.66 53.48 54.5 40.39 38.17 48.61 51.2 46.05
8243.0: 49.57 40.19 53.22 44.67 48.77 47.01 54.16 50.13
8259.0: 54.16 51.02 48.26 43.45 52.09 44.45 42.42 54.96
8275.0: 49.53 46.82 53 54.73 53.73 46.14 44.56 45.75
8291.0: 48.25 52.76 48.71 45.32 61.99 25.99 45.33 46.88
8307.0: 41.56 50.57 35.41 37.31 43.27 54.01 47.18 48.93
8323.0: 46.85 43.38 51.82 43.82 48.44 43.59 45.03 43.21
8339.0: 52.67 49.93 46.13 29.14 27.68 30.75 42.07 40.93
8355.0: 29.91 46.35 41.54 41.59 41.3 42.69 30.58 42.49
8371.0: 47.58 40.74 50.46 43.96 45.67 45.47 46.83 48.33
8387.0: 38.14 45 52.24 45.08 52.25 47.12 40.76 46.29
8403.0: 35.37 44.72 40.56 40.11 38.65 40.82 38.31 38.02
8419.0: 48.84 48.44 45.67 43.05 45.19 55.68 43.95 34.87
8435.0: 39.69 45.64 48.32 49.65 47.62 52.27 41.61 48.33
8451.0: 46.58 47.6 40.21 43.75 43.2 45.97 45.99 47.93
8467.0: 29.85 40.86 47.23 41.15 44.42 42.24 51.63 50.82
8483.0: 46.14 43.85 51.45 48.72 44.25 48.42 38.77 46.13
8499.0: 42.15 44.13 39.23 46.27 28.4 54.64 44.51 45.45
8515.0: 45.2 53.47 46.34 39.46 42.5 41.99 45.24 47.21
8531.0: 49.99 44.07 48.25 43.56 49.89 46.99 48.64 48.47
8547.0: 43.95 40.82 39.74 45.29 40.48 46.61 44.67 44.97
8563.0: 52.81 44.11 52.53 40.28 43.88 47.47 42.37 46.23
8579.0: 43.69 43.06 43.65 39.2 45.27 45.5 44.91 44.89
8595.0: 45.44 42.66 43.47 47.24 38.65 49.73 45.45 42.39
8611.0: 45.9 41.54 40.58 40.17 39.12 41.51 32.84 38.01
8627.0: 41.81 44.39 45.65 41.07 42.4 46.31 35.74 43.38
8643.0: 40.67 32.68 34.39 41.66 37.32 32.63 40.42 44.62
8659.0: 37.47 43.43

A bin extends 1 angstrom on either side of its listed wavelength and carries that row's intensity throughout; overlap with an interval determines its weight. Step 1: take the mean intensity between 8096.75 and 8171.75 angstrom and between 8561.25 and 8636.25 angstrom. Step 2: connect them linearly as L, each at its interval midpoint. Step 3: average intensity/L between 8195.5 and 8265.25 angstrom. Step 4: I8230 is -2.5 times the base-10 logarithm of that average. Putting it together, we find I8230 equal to -0.13 mag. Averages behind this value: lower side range 42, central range 47.7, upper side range 43.5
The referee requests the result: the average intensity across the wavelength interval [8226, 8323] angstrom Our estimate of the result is 47.7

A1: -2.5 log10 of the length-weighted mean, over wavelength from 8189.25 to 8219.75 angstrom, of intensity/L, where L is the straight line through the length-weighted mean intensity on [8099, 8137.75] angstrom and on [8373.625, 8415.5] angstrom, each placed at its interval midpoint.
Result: -0.117 mag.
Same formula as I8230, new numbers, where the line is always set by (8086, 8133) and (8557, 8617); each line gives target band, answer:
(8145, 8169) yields -0.186 mag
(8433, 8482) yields -0.041 mag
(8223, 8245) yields -0.166 mag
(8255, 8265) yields -0.218 mag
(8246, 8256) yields -0.200 mag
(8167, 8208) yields -0.112 mag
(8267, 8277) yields -0.164 mag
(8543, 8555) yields 0.009 mag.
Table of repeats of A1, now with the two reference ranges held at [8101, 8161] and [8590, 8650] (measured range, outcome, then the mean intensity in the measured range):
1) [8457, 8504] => -0.068 mag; 44.5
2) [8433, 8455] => -0.101 mag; 45.9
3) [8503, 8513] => -0.036 mag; 43.2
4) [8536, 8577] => -0.089 mag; 45.4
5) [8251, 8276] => -0.177 mag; 49.3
